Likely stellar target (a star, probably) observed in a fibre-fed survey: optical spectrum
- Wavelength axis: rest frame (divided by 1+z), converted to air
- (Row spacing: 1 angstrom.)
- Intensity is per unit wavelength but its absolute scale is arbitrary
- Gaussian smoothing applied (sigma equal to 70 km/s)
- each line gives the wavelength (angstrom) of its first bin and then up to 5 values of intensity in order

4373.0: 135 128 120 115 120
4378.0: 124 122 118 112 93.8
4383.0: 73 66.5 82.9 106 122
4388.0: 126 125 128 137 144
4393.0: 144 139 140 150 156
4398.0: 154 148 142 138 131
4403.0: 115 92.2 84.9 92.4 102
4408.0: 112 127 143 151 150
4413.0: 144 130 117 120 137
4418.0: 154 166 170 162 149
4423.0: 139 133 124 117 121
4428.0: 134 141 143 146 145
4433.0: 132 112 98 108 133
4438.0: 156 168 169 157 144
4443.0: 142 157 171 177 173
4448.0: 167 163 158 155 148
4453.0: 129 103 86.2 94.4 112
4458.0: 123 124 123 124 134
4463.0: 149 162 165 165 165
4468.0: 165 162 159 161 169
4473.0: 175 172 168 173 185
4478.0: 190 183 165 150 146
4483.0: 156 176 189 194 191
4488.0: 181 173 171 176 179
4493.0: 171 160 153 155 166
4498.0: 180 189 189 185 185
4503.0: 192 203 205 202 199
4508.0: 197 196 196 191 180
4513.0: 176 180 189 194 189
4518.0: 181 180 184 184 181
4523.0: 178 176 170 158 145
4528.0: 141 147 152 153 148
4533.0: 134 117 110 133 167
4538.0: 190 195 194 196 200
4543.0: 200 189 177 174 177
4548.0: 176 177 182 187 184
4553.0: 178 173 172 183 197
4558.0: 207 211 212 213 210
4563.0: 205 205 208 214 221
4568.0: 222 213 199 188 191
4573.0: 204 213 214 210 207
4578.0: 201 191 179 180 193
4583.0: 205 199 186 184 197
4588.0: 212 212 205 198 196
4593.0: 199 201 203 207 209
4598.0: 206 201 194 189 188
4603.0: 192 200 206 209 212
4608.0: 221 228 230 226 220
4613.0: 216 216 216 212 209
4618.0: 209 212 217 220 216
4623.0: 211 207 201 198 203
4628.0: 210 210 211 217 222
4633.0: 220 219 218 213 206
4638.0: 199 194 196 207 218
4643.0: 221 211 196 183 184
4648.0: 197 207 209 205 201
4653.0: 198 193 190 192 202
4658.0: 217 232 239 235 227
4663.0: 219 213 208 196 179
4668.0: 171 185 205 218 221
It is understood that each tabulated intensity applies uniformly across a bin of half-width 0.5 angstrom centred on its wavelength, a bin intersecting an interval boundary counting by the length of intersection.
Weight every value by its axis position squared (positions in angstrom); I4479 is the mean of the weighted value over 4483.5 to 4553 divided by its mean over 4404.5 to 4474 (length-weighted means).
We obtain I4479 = 1.3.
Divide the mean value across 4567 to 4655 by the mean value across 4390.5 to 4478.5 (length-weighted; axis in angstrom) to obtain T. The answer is 1.44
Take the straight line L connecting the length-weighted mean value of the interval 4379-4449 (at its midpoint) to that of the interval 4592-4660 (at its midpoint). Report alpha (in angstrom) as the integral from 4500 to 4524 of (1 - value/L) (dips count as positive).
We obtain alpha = -3.02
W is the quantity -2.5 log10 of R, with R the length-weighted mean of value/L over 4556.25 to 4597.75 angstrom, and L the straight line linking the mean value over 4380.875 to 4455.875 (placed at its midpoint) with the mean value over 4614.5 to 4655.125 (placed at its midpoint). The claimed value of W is -0.09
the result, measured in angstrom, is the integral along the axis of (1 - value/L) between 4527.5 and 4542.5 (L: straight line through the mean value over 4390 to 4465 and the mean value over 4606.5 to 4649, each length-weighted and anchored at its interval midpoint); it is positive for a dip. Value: 1.6 angstrom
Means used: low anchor 137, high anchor 211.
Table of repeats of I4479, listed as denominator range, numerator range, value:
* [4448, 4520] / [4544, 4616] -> 1.25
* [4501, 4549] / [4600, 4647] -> 1.24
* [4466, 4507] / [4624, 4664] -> 1.27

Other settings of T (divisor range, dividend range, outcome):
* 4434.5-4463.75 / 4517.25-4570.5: 1.29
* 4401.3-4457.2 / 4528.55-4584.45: 1.38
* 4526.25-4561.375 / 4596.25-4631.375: 1.21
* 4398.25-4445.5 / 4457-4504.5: 1.23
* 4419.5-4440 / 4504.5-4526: 1.36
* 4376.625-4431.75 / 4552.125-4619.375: 1.58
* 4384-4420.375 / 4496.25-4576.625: 1.42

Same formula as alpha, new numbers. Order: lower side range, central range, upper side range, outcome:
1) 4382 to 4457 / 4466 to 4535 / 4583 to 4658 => -4.7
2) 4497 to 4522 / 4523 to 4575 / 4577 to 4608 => 3.1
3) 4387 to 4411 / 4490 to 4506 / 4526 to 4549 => -2.6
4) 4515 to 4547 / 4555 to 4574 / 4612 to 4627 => -2.0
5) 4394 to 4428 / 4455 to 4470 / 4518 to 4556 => 1.0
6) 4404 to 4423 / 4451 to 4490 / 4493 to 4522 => 2.3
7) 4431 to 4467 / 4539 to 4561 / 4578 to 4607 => -0.9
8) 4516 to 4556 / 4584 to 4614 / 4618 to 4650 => -1.6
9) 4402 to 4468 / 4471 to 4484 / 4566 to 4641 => -1.2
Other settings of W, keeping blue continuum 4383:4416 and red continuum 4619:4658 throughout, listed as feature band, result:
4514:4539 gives 0.029 mag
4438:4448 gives -0.158 mag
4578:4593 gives -0.043 mag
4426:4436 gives 0.061 mag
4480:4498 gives -0.096 mag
